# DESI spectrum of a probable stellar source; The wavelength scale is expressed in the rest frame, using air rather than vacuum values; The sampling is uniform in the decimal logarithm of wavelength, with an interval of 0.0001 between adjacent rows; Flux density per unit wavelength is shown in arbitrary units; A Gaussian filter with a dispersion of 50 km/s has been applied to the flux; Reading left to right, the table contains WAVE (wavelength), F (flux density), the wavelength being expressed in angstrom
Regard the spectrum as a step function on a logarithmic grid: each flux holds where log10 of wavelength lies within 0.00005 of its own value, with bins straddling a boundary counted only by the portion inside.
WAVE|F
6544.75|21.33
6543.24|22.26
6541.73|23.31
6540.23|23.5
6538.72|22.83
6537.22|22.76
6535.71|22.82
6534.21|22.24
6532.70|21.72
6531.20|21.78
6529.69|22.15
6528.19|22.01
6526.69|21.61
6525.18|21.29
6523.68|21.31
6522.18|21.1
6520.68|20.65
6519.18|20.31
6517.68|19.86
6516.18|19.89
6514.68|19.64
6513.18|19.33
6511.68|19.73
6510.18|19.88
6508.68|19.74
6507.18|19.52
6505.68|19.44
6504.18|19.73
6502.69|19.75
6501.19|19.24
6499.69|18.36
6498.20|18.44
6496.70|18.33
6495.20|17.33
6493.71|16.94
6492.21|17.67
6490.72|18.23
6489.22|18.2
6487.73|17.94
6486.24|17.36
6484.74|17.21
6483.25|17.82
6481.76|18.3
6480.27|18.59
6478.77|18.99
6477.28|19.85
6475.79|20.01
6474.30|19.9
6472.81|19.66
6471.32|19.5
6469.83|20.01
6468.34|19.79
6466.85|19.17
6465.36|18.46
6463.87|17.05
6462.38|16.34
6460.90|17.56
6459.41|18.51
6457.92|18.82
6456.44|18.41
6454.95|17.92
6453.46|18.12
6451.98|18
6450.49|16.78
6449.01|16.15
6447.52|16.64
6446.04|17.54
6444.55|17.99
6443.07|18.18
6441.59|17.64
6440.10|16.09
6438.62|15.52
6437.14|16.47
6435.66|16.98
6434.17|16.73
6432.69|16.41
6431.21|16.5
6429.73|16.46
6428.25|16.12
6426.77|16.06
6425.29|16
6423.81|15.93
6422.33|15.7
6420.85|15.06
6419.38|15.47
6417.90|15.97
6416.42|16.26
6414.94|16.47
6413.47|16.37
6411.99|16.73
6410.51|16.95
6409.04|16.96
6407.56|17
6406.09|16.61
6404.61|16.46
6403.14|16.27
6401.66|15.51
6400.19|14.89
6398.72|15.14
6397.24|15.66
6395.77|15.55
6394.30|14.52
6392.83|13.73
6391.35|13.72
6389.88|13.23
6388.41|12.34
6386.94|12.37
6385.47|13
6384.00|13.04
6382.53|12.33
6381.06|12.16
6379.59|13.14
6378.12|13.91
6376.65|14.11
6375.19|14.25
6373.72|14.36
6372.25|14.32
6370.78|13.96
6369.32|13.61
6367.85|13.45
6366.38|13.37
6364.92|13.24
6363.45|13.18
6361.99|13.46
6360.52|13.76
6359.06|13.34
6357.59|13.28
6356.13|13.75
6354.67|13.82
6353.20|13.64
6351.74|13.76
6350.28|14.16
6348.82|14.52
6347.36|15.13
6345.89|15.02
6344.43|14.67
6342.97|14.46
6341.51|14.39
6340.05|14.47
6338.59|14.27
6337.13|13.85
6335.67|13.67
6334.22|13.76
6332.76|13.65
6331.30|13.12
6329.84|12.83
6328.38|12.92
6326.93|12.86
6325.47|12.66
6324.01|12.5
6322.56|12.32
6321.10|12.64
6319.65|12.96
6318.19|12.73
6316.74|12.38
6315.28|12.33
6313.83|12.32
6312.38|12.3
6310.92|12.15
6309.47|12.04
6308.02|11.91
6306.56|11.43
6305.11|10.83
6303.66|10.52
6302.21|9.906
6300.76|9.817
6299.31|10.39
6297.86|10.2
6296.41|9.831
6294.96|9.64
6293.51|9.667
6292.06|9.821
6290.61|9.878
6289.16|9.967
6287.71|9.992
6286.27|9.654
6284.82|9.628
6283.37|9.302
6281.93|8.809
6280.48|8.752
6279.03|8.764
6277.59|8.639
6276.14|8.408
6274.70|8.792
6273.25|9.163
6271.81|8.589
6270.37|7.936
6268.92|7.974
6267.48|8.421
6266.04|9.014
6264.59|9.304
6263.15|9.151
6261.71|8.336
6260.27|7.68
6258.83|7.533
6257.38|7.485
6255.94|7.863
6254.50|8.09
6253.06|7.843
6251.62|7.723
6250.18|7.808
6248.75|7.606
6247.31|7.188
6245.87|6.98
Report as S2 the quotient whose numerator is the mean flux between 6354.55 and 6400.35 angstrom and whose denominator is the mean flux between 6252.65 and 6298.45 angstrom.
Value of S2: 1.5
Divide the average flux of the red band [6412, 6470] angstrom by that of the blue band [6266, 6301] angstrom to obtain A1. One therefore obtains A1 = 1.84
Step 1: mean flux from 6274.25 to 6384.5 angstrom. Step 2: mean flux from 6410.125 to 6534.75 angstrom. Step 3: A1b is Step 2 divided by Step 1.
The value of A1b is 1.49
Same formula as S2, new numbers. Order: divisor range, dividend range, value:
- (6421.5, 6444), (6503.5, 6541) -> 1.28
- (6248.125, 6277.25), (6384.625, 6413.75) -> 1.83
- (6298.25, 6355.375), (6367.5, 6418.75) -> 1.14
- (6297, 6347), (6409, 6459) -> 1.33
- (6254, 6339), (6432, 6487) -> 1.71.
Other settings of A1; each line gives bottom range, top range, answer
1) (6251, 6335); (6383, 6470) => 1.59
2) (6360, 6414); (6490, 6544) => 1.42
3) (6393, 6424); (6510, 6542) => 1.34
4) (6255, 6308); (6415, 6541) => 2.02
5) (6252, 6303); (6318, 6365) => 1.52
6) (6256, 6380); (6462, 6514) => 1.60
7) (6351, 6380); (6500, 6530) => 1.48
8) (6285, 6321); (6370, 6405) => 1.28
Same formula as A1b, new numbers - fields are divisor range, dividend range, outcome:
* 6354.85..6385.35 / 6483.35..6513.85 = 1.38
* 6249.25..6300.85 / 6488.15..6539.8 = 2.27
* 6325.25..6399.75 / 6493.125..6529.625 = 1.44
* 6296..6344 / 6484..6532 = 1.57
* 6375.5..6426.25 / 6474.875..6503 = 1.23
